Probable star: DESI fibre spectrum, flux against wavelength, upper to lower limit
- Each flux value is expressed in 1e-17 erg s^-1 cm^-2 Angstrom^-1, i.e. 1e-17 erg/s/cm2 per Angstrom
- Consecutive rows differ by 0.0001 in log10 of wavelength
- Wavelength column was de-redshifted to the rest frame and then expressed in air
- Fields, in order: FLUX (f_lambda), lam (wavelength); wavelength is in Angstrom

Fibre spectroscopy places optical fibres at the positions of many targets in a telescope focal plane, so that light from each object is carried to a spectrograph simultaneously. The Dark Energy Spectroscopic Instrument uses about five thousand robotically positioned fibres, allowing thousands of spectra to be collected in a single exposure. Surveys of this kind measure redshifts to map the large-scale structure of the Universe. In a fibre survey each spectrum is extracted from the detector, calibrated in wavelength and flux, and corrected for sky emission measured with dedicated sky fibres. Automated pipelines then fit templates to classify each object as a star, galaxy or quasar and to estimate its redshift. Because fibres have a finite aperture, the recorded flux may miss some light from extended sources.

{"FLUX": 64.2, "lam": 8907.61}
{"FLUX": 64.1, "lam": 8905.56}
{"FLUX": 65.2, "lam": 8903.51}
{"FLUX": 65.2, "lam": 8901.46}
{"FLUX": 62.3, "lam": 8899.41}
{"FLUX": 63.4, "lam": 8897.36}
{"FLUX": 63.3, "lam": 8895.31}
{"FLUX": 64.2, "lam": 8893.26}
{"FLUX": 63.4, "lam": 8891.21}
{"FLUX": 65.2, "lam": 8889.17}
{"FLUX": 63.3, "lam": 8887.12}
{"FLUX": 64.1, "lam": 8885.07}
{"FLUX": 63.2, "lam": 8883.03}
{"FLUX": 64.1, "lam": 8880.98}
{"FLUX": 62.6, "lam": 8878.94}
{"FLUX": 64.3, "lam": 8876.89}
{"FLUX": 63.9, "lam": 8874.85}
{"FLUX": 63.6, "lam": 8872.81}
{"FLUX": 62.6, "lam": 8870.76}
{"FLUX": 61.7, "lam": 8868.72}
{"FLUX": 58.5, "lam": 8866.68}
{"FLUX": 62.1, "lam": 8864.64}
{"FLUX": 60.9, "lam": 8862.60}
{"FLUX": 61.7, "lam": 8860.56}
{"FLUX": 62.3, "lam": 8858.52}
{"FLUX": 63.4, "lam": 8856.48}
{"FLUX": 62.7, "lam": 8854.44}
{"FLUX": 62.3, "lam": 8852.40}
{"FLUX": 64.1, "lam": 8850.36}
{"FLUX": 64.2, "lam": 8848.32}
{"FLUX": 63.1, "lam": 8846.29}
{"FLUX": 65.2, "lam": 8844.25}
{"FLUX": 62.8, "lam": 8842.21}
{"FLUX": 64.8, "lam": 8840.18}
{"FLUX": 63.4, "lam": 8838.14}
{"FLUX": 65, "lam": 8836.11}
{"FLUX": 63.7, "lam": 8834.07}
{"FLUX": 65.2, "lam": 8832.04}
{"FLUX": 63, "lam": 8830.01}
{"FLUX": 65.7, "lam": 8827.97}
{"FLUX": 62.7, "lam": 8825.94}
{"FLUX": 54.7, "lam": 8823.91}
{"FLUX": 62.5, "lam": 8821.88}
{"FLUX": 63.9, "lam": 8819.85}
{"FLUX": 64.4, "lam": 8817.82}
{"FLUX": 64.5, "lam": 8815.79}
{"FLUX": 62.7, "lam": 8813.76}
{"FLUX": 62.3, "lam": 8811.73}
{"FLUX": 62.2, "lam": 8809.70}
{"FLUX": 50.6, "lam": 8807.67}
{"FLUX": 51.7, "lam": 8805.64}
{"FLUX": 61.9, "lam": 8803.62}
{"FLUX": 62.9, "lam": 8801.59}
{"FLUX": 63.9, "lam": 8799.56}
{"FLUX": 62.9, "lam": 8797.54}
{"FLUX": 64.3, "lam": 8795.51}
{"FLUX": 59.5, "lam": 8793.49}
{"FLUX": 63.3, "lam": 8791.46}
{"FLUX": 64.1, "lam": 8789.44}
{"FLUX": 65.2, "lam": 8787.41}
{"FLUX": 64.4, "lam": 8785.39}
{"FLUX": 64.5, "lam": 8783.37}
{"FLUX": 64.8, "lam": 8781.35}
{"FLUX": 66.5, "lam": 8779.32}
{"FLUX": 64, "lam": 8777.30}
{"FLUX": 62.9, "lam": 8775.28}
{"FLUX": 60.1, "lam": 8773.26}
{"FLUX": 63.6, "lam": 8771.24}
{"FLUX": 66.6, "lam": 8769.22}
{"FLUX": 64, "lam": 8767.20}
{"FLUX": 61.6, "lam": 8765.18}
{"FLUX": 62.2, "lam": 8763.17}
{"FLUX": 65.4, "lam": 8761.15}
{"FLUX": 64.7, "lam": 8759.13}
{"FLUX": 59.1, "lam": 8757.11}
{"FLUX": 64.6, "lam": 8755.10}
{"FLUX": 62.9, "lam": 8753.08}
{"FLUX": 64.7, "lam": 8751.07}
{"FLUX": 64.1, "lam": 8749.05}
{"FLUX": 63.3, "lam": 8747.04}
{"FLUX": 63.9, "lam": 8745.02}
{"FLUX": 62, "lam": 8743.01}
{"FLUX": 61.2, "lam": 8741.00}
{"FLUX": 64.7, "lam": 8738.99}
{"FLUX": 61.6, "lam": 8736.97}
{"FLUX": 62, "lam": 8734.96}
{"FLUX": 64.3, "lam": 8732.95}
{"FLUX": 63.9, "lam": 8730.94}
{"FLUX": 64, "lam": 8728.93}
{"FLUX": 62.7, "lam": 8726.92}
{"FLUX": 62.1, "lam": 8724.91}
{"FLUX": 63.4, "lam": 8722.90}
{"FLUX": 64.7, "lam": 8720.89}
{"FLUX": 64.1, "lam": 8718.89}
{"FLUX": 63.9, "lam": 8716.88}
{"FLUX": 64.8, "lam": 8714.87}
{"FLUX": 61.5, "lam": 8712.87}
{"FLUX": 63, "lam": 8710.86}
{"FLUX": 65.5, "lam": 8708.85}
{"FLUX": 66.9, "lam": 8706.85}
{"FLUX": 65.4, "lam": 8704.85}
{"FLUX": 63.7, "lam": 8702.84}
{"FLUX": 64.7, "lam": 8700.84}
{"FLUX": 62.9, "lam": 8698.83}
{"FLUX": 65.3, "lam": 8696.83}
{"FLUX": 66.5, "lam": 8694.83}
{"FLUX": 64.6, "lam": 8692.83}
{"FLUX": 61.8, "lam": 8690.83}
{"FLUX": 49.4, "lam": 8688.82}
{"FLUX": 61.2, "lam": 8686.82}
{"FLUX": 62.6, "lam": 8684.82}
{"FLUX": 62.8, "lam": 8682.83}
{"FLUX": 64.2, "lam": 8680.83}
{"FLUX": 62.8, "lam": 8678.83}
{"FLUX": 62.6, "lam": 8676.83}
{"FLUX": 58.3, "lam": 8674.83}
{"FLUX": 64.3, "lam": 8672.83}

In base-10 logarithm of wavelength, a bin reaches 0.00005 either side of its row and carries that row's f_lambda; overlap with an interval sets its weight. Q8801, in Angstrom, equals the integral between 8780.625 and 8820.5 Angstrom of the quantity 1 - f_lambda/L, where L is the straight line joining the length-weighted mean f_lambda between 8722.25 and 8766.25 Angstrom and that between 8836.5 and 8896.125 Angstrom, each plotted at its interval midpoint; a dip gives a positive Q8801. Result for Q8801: 0.6 Angstrom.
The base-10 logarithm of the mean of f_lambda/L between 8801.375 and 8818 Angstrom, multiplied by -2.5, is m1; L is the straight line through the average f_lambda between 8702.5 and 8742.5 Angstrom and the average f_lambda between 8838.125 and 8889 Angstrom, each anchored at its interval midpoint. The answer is 0.06 mag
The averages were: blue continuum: 63.6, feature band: 60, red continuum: 63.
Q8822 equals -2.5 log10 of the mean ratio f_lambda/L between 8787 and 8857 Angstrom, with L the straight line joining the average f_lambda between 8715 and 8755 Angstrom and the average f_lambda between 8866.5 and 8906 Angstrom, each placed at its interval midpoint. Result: 0.02 mag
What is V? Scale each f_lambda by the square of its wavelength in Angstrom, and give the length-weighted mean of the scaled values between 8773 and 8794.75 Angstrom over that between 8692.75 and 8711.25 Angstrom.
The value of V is 1.00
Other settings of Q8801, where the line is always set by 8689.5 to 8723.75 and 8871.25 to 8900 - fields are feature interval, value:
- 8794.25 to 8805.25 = 0.2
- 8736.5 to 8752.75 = 0.2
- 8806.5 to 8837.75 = 0.8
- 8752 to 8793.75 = 0.2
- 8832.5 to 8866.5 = 0.3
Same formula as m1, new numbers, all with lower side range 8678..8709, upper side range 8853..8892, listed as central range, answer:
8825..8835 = -0.02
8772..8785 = -0.01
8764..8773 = -0.01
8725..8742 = 0.00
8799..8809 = 0.09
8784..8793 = -0.02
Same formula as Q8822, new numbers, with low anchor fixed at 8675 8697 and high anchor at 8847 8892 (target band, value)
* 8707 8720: -0.03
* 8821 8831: 0.02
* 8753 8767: -0.01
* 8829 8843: -0.02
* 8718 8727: -0.02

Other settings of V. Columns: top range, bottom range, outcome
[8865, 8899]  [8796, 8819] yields 1.05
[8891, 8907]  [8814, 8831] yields 1.04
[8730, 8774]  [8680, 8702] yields 1.03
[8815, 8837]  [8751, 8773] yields 1.01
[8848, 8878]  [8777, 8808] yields 1.02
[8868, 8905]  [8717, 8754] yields 1.04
